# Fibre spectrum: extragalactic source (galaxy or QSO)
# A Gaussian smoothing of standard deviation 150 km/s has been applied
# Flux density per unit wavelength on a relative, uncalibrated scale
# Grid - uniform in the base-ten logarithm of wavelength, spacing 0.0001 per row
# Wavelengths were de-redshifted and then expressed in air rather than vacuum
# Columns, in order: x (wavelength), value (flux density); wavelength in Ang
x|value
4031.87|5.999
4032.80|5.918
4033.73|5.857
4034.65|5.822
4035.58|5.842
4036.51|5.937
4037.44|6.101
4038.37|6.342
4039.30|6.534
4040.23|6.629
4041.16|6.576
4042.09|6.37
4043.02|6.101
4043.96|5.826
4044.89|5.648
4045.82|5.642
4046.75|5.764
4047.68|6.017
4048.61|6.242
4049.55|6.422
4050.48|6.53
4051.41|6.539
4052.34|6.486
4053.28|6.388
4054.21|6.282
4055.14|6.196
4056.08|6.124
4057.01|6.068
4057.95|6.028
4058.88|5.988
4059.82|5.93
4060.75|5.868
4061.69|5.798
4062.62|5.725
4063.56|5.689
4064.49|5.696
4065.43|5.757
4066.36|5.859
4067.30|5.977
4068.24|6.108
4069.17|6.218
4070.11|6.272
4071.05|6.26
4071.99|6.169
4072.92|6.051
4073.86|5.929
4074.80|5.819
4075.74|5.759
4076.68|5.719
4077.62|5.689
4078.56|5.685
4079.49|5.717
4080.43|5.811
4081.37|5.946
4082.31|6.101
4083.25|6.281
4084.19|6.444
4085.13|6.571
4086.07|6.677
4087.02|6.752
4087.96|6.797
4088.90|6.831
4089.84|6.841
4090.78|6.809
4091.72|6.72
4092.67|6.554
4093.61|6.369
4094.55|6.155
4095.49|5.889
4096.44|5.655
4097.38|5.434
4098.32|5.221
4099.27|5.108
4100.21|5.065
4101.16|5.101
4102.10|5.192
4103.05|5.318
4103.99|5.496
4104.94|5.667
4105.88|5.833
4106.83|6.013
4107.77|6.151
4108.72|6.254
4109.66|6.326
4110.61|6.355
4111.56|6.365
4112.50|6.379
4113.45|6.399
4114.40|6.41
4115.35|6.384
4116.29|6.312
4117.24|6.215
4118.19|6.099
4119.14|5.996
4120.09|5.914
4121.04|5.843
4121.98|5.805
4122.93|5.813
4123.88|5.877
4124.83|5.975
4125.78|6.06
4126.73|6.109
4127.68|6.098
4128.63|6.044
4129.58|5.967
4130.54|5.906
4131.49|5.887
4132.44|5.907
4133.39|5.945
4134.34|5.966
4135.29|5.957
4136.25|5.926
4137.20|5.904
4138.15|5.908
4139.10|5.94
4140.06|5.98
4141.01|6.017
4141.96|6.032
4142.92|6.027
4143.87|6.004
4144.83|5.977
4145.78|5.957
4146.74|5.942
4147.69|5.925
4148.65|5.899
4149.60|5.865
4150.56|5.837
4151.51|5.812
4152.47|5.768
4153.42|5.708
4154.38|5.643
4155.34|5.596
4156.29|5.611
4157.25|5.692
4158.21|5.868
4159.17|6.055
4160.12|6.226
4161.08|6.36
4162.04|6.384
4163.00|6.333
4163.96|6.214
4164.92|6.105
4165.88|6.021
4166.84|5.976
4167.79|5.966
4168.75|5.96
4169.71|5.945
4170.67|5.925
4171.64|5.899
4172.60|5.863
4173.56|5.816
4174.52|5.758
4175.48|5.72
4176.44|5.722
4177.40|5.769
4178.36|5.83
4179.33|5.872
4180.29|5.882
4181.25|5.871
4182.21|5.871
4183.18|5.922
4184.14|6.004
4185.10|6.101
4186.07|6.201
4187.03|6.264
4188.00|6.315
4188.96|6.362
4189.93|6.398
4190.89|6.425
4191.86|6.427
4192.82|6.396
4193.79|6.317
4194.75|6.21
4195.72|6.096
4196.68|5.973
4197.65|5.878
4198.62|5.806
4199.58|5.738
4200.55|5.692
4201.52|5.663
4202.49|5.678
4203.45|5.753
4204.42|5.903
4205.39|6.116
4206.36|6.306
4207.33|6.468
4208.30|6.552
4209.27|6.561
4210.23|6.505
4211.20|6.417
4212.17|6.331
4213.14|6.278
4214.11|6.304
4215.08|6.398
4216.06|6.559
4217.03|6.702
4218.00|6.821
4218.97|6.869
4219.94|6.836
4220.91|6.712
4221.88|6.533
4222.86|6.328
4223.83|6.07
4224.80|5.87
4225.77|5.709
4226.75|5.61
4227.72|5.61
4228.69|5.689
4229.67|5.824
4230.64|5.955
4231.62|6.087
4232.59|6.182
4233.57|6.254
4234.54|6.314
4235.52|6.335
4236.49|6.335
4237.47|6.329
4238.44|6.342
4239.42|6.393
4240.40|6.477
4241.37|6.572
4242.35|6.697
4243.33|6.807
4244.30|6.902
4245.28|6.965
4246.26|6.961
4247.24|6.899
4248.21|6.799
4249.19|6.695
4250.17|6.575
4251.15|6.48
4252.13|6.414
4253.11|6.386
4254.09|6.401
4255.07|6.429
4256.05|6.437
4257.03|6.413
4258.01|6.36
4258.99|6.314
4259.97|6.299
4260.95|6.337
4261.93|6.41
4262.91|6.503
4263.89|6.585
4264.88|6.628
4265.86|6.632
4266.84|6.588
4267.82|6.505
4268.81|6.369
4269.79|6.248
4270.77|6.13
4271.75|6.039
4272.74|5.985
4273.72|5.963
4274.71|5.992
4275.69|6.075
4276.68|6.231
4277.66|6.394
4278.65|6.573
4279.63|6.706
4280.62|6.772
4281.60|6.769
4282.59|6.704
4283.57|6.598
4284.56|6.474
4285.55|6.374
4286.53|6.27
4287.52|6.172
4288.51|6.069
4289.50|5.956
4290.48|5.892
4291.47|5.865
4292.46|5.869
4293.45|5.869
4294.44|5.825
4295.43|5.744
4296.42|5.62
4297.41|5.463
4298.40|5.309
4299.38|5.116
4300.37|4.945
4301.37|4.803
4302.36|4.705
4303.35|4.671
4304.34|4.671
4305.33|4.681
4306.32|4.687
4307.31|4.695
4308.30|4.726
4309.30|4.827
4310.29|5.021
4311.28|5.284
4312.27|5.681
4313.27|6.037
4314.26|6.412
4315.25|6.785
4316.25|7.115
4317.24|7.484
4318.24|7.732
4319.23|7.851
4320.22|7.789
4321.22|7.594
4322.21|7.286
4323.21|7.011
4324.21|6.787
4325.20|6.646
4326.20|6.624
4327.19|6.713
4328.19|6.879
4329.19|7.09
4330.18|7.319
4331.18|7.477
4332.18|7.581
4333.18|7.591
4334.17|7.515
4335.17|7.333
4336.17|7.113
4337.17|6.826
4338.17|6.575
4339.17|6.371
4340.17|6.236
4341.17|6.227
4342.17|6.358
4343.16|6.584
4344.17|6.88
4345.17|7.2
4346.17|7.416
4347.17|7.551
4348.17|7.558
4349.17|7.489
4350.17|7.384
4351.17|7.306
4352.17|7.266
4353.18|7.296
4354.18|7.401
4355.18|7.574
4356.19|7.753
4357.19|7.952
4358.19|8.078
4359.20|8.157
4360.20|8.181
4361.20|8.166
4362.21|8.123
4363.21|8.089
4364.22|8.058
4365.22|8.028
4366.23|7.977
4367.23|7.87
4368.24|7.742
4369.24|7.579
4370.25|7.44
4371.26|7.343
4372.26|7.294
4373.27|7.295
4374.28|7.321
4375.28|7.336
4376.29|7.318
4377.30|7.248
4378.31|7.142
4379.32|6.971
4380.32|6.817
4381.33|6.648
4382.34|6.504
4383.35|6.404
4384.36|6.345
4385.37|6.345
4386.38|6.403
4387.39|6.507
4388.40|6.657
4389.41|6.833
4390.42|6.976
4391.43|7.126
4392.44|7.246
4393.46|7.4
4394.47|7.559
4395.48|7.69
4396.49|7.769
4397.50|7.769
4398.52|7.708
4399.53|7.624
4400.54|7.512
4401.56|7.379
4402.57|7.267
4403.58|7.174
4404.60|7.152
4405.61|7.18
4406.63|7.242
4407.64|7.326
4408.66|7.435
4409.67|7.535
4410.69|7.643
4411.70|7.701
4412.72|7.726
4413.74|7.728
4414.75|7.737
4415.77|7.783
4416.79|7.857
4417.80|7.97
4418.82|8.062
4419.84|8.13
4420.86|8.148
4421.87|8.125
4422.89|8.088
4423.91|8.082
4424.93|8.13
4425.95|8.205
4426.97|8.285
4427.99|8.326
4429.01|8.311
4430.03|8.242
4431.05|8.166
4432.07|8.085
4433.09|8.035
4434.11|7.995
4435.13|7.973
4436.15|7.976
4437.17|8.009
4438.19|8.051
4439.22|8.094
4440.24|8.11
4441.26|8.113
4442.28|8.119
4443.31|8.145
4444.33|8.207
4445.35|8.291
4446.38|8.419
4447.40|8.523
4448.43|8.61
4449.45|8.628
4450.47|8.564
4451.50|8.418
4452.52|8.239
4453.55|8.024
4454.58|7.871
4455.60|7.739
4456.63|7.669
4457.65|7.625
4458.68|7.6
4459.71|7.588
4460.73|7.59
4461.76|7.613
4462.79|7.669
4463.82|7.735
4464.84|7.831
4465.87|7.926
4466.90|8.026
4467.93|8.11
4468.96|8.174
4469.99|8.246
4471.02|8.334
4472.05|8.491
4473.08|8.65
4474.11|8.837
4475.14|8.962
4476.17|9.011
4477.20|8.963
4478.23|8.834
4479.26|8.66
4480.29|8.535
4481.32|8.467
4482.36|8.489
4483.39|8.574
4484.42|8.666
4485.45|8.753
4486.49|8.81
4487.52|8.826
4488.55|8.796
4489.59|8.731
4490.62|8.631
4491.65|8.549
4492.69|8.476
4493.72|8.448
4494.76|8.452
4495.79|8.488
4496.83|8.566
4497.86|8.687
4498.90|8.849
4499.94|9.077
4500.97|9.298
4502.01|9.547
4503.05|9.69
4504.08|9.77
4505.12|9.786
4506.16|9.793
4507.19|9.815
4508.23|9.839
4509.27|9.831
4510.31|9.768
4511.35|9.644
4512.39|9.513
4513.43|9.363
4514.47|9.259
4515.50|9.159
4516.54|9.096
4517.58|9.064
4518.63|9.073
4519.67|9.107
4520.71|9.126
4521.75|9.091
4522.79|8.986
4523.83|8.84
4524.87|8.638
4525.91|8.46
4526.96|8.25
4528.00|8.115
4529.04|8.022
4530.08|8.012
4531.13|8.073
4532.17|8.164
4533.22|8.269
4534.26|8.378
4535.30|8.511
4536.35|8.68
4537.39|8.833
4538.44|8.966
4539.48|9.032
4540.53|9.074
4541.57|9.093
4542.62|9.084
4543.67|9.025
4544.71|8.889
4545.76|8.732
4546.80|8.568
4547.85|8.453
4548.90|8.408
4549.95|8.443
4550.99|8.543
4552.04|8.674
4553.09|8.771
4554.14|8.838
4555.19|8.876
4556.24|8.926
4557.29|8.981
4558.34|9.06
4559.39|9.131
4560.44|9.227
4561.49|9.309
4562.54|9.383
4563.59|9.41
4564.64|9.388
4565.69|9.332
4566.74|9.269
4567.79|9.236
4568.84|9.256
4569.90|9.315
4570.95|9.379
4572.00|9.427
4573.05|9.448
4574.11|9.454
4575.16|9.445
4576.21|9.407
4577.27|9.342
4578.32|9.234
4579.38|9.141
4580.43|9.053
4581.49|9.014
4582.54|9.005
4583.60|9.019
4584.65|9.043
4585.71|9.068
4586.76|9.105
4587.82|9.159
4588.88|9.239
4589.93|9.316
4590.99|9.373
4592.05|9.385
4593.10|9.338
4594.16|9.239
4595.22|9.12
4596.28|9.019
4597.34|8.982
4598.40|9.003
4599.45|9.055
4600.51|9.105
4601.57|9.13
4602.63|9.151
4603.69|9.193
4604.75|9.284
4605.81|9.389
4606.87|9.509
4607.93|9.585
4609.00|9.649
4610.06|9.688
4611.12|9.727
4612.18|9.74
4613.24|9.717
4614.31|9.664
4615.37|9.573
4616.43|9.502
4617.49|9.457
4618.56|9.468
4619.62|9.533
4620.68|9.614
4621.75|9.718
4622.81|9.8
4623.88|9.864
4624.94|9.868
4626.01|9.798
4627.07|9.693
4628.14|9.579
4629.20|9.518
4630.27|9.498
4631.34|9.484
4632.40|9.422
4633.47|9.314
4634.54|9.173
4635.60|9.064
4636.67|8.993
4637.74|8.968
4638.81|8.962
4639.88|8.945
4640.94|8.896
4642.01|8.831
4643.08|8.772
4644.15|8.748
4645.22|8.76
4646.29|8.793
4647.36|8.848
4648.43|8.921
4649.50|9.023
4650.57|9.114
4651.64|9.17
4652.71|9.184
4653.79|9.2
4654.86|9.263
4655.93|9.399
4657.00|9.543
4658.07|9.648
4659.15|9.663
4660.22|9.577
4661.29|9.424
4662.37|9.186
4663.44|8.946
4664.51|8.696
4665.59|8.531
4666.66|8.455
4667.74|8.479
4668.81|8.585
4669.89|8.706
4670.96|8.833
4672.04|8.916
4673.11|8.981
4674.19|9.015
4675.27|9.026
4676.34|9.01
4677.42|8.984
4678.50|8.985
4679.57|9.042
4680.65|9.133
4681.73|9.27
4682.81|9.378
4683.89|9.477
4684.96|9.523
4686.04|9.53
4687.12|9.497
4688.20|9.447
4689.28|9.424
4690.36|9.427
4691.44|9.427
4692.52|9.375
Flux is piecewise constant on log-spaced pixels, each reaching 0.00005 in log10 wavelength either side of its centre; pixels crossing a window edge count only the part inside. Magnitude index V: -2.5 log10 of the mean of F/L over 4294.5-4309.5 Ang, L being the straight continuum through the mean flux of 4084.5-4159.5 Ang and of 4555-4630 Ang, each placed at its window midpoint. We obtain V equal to 0.41 mag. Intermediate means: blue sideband 6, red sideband 9.35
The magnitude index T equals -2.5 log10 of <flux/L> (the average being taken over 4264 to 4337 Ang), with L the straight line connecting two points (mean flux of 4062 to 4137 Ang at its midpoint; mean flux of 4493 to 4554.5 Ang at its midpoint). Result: 0.18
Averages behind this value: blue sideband 6.02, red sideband 8.91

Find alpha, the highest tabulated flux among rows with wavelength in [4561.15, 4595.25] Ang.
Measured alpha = 9.454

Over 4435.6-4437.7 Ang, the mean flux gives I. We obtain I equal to 8.01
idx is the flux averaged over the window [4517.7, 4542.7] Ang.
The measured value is 8.66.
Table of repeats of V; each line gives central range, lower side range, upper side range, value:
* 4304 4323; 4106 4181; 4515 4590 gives 0.17 mag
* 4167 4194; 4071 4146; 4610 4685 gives 0.07 mag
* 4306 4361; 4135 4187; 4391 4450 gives 0.05 mag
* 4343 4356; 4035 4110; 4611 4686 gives 0.04 mag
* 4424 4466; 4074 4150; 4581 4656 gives 0.01 mag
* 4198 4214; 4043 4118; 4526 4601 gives 0.12 mag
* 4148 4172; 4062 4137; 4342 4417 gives 0.06 mag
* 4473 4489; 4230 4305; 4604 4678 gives -0.10 mag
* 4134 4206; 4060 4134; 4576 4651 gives 0.09 mag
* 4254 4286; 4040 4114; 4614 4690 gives 0.11 mag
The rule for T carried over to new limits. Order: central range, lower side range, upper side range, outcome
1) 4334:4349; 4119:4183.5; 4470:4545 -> 0.089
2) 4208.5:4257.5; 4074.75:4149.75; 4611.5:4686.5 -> 0.054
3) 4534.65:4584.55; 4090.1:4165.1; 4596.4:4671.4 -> -0.034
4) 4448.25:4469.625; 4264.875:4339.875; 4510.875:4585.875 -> 0.003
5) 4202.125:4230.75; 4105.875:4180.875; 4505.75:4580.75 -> 0.049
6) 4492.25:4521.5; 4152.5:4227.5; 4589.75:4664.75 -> -0.100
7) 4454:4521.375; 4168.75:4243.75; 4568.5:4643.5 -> -0.040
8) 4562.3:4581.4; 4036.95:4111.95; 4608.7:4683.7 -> -0.061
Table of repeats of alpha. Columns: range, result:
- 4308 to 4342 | 7.851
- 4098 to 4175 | 6.41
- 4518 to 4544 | 9.126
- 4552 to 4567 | 9.41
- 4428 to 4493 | 9.011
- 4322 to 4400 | 8.181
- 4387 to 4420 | 8.13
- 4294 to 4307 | 5.825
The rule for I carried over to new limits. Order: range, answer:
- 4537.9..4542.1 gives 9.03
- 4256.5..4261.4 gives 6.35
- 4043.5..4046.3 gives 5.71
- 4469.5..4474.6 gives 8.51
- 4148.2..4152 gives 5.86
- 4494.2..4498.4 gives 8.54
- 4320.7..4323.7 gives 7.29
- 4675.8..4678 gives 9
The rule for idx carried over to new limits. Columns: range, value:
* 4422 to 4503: 8.34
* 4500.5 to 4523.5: 9.43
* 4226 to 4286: 6.39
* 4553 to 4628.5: 9.33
